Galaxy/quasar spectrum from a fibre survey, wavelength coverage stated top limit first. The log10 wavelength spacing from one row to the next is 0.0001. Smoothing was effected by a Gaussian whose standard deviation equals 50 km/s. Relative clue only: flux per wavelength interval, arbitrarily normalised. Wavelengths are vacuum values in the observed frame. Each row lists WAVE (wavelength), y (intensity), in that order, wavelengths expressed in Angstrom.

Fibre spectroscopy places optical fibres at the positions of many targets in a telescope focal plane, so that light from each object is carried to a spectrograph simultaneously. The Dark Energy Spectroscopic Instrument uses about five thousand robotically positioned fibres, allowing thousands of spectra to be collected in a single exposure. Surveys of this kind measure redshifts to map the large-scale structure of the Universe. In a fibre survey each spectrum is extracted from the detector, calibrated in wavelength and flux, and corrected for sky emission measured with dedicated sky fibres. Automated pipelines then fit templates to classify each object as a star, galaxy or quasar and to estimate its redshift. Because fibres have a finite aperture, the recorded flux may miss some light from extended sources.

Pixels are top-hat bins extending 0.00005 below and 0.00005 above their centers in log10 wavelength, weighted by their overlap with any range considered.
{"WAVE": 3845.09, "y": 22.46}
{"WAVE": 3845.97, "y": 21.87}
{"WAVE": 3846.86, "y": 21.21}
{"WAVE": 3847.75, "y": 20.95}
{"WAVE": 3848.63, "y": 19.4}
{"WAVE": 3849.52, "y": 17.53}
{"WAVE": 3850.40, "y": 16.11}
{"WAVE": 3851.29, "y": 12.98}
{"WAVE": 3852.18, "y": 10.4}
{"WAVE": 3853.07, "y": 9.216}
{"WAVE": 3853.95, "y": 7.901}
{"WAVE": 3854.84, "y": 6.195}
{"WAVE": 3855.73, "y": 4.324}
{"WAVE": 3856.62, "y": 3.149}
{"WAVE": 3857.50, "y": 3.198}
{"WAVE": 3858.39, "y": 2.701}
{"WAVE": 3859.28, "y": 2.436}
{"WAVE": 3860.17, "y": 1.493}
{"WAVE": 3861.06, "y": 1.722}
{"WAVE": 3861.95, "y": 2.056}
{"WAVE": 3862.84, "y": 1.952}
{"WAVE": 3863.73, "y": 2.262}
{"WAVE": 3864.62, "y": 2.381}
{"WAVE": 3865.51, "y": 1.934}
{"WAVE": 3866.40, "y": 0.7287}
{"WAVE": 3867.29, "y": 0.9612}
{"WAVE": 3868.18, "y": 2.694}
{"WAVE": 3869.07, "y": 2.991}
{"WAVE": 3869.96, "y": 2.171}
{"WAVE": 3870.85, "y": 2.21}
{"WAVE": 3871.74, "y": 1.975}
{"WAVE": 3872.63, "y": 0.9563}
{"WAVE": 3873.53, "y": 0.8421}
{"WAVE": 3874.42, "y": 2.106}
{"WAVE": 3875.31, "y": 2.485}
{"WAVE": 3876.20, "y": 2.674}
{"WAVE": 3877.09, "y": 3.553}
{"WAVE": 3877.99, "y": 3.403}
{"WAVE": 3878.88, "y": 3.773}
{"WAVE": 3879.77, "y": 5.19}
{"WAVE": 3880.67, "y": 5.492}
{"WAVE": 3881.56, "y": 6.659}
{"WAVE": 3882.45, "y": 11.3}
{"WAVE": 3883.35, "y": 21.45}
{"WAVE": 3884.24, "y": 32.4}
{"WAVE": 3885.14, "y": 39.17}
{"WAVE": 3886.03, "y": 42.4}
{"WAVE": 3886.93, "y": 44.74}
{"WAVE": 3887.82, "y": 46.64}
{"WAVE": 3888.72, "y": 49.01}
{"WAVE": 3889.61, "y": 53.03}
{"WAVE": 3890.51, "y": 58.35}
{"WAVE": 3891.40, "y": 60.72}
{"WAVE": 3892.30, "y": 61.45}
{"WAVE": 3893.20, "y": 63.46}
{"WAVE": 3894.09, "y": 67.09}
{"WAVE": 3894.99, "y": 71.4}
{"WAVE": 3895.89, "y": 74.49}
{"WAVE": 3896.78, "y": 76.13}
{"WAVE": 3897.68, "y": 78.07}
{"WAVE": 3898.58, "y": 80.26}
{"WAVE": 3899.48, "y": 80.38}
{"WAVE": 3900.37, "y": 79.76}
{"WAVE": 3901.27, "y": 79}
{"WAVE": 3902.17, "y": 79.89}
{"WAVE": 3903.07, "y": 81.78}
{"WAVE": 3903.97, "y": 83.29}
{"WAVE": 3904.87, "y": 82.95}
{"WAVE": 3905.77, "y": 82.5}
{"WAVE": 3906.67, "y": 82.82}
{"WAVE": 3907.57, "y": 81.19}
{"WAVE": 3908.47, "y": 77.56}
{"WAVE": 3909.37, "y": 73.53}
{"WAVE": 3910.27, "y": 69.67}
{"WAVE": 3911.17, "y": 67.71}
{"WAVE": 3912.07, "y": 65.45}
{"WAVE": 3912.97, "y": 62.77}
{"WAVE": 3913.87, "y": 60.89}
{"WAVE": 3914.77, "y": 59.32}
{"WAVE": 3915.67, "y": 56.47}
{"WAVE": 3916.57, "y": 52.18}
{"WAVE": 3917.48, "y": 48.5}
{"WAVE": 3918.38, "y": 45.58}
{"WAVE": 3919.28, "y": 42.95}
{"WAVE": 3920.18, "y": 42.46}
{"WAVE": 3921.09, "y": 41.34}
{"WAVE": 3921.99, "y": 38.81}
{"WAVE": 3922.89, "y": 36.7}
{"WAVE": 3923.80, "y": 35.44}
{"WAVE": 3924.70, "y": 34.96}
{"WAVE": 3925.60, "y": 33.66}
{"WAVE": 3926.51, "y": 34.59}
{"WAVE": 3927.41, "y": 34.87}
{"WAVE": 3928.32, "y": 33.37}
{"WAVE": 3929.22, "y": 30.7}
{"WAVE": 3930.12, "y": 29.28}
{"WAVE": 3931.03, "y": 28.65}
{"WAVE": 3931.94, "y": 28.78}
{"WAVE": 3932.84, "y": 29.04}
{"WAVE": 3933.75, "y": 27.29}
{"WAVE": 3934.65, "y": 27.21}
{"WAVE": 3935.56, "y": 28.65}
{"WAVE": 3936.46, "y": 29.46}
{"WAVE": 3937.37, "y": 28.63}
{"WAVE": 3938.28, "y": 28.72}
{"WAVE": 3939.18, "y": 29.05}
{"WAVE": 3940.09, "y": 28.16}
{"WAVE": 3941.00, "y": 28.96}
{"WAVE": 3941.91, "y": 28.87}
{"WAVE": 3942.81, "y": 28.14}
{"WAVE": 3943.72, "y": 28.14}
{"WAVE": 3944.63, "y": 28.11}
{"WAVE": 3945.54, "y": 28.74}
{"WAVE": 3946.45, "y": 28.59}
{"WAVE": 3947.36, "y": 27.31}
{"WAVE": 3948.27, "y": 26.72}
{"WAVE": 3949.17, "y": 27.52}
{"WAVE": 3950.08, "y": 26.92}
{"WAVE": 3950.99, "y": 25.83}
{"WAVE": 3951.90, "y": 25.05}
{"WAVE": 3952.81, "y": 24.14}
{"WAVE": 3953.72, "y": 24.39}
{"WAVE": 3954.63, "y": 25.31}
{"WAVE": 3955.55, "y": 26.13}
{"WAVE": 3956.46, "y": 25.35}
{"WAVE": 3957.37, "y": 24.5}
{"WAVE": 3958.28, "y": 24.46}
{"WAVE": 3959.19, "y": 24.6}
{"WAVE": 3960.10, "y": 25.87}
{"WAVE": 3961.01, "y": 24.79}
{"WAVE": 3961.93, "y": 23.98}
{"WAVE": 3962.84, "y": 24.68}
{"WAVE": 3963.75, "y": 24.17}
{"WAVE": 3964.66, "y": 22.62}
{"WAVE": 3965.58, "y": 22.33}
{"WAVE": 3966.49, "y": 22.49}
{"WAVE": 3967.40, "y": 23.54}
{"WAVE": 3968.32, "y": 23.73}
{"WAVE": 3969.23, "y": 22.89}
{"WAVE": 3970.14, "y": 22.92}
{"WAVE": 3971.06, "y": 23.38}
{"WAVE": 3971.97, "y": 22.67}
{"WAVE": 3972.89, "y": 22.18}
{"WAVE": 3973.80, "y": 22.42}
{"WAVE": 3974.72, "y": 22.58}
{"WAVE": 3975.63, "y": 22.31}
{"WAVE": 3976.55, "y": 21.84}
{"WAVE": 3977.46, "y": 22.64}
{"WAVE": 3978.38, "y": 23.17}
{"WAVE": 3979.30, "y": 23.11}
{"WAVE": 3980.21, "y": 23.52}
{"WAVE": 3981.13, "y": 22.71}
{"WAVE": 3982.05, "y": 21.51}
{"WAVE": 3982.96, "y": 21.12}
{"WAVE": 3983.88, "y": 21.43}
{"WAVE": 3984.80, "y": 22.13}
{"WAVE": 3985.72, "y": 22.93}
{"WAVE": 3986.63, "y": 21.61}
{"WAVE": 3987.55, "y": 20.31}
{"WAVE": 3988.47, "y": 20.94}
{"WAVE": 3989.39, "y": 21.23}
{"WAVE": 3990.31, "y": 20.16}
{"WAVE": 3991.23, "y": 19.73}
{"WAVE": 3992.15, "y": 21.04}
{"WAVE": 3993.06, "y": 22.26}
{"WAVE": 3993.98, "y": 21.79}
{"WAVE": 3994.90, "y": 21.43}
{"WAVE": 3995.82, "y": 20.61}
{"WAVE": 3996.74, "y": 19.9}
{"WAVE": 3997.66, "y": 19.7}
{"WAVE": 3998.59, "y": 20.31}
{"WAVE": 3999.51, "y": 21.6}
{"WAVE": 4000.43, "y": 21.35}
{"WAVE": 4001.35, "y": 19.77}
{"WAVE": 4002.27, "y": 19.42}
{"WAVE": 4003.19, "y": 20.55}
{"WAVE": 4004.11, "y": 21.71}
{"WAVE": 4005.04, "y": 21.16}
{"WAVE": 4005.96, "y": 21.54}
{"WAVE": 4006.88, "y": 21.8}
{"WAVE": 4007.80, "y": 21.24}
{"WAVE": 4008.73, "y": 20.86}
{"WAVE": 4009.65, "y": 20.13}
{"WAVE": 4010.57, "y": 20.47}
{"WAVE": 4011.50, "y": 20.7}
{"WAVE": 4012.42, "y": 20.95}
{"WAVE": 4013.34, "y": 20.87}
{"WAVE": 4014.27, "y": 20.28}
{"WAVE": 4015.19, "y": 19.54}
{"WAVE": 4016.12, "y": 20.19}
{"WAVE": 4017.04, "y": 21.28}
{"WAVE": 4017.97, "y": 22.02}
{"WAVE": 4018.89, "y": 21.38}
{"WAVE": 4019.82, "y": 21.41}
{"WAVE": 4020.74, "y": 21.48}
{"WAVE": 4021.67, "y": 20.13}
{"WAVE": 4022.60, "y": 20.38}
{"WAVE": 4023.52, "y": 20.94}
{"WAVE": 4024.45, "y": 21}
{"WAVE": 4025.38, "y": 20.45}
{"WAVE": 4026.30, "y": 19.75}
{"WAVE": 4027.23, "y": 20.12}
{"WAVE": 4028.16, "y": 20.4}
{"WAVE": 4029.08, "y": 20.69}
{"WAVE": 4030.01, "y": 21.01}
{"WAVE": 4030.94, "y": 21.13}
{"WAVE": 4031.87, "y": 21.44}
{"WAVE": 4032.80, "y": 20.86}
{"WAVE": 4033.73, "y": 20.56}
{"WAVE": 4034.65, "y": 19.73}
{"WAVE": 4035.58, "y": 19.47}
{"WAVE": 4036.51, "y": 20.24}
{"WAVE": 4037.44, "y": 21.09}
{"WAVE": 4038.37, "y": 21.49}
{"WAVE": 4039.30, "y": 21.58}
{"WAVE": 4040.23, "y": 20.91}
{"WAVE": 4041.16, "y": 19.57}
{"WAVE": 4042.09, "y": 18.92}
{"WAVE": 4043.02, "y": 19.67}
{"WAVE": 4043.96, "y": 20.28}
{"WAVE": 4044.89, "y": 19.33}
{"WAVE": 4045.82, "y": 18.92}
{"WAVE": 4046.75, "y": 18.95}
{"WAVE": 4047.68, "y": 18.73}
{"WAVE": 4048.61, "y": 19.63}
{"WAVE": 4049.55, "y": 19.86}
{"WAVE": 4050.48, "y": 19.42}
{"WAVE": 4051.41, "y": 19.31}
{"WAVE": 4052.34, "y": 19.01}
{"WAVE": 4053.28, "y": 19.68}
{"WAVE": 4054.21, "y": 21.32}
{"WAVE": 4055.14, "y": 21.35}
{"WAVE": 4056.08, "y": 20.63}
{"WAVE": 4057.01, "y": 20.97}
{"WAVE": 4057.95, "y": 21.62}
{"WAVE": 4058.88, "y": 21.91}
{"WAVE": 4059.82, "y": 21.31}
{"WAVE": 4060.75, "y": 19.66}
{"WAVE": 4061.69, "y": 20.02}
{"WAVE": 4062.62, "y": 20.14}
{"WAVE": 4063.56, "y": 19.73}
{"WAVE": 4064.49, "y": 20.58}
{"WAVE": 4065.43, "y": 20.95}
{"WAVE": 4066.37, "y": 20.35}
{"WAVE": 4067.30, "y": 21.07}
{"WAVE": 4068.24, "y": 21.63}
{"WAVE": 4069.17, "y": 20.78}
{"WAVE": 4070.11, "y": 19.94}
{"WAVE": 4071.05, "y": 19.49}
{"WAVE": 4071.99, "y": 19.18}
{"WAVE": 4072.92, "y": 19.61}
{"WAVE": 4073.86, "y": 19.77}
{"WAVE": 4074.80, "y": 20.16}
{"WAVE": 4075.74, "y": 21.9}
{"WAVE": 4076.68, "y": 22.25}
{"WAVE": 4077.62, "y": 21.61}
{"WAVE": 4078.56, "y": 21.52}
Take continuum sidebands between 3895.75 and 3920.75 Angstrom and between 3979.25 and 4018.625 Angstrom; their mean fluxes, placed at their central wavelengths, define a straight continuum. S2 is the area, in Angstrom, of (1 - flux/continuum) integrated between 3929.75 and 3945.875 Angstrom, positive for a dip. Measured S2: 7.5 Angstrom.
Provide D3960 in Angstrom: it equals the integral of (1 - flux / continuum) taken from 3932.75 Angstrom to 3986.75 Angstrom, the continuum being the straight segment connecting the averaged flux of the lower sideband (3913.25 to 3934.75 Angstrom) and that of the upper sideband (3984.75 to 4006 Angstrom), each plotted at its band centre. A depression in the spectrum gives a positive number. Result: 8.85 Angstrom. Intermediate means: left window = 39.2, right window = 20.9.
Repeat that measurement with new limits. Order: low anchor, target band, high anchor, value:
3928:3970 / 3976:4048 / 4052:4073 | 7.2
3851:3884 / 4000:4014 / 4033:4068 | -3.7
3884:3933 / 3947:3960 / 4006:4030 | 5.1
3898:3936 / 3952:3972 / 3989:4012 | 6.7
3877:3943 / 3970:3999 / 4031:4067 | 9.8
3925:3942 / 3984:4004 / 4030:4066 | 3.2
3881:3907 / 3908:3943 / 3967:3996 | 4.8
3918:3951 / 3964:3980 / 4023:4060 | 2.8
